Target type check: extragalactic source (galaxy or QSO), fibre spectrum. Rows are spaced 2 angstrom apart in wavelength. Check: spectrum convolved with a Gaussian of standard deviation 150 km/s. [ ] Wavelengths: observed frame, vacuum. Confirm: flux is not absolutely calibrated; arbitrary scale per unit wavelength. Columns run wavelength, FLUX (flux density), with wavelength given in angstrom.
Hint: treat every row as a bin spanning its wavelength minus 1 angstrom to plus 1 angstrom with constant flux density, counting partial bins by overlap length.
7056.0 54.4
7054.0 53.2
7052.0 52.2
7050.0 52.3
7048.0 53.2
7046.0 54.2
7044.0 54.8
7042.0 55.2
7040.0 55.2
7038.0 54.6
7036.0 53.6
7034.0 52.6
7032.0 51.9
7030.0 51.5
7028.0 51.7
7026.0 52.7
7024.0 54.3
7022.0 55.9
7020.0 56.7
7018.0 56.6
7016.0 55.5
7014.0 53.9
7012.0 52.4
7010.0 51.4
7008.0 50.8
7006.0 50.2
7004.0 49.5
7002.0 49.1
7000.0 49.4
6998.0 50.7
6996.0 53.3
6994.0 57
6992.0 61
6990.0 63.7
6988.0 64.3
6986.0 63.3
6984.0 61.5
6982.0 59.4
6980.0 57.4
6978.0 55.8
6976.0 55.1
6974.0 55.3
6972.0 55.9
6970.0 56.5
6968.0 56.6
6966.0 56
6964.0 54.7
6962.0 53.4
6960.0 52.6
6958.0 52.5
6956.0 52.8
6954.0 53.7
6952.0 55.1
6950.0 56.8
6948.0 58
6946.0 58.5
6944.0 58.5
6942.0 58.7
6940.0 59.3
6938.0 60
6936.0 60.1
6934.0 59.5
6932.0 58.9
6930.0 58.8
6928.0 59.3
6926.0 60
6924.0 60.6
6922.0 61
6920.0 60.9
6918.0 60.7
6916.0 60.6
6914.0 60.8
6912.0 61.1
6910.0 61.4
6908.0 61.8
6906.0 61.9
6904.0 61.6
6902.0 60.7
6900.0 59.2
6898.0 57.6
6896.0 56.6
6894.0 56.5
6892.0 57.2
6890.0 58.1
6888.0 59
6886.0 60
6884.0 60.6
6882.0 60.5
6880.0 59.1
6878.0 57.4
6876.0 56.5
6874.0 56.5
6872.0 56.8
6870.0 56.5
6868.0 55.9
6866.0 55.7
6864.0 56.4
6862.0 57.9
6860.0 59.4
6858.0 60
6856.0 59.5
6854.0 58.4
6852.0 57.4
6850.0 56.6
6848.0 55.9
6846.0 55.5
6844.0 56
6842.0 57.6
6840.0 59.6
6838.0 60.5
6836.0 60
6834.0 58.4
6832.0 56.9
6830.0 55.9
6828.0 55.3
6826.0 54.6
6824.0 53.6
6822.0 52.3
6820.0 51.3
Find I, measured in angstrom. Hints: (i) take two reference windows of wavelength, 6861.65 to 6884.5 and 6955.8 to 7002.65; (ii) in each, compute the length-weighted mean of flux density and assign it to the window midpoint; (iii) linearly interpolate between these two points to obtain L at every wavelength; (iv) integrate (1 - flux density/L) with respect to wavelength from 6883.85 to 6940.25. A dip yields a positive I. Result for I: -2.8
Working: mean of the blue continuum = 57.4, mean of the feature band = 59.8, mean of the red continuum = 56.2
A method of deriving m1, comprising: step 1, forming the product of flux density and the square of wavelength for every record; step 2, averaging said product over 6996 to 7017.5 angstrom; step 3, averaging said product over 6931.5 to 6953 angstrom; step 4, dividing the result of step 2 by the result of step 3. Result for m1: 0.90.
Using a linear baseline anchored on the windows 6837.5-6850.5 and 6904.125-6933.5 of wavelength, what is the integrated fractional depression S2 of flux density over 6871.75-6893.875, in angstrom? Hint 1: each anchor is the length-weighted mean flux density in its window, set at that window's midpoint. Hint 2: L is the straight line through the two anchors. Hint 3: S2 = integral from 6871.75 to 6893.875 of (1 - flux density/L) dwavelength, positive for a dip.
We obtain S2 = 0.3 angstrom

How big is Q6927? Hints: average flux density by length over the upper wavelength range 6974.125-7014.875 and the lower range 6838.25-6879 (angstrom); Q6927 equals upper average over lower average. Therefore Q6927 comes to 0.97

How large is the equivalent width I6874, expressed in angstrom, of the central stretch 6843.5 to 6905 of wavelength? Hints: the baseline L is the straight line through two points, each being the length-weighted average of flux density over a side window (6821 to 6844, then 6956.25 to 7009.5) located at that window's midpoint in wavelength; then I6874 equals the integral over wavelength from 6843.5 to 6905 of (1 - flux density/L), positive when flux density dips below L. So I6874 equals -1.7 angstrom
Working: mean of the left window 56.8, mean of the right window 55.5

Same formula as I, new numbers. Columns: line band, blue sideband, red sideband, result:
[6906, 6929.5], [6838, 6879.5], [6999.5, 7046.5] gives -2.1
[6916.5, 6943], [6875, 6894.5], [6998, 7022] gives -1.7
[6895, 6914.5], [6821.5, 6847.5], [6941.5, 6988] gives -1.2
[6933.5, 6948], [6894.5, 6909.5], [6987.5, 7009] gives -0.4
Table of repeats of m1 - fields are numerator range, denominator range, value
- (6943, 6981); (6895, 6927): 0.93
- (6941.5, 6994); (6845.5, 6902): 1.02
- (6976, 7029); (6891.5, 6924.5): 0.95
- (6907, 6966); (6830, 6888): 1.03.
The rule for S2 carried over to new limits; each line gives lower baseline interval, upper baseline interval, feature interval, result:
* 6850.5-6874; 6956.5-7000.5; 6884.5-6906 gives -0.6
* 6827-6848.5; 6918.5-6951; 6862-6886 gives 0.2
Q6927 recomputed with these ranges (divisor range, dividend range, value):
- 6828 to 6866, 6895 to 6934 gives 1.04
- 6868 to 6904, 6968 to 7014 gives 0.95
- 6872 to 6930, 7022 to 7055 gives 0.90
